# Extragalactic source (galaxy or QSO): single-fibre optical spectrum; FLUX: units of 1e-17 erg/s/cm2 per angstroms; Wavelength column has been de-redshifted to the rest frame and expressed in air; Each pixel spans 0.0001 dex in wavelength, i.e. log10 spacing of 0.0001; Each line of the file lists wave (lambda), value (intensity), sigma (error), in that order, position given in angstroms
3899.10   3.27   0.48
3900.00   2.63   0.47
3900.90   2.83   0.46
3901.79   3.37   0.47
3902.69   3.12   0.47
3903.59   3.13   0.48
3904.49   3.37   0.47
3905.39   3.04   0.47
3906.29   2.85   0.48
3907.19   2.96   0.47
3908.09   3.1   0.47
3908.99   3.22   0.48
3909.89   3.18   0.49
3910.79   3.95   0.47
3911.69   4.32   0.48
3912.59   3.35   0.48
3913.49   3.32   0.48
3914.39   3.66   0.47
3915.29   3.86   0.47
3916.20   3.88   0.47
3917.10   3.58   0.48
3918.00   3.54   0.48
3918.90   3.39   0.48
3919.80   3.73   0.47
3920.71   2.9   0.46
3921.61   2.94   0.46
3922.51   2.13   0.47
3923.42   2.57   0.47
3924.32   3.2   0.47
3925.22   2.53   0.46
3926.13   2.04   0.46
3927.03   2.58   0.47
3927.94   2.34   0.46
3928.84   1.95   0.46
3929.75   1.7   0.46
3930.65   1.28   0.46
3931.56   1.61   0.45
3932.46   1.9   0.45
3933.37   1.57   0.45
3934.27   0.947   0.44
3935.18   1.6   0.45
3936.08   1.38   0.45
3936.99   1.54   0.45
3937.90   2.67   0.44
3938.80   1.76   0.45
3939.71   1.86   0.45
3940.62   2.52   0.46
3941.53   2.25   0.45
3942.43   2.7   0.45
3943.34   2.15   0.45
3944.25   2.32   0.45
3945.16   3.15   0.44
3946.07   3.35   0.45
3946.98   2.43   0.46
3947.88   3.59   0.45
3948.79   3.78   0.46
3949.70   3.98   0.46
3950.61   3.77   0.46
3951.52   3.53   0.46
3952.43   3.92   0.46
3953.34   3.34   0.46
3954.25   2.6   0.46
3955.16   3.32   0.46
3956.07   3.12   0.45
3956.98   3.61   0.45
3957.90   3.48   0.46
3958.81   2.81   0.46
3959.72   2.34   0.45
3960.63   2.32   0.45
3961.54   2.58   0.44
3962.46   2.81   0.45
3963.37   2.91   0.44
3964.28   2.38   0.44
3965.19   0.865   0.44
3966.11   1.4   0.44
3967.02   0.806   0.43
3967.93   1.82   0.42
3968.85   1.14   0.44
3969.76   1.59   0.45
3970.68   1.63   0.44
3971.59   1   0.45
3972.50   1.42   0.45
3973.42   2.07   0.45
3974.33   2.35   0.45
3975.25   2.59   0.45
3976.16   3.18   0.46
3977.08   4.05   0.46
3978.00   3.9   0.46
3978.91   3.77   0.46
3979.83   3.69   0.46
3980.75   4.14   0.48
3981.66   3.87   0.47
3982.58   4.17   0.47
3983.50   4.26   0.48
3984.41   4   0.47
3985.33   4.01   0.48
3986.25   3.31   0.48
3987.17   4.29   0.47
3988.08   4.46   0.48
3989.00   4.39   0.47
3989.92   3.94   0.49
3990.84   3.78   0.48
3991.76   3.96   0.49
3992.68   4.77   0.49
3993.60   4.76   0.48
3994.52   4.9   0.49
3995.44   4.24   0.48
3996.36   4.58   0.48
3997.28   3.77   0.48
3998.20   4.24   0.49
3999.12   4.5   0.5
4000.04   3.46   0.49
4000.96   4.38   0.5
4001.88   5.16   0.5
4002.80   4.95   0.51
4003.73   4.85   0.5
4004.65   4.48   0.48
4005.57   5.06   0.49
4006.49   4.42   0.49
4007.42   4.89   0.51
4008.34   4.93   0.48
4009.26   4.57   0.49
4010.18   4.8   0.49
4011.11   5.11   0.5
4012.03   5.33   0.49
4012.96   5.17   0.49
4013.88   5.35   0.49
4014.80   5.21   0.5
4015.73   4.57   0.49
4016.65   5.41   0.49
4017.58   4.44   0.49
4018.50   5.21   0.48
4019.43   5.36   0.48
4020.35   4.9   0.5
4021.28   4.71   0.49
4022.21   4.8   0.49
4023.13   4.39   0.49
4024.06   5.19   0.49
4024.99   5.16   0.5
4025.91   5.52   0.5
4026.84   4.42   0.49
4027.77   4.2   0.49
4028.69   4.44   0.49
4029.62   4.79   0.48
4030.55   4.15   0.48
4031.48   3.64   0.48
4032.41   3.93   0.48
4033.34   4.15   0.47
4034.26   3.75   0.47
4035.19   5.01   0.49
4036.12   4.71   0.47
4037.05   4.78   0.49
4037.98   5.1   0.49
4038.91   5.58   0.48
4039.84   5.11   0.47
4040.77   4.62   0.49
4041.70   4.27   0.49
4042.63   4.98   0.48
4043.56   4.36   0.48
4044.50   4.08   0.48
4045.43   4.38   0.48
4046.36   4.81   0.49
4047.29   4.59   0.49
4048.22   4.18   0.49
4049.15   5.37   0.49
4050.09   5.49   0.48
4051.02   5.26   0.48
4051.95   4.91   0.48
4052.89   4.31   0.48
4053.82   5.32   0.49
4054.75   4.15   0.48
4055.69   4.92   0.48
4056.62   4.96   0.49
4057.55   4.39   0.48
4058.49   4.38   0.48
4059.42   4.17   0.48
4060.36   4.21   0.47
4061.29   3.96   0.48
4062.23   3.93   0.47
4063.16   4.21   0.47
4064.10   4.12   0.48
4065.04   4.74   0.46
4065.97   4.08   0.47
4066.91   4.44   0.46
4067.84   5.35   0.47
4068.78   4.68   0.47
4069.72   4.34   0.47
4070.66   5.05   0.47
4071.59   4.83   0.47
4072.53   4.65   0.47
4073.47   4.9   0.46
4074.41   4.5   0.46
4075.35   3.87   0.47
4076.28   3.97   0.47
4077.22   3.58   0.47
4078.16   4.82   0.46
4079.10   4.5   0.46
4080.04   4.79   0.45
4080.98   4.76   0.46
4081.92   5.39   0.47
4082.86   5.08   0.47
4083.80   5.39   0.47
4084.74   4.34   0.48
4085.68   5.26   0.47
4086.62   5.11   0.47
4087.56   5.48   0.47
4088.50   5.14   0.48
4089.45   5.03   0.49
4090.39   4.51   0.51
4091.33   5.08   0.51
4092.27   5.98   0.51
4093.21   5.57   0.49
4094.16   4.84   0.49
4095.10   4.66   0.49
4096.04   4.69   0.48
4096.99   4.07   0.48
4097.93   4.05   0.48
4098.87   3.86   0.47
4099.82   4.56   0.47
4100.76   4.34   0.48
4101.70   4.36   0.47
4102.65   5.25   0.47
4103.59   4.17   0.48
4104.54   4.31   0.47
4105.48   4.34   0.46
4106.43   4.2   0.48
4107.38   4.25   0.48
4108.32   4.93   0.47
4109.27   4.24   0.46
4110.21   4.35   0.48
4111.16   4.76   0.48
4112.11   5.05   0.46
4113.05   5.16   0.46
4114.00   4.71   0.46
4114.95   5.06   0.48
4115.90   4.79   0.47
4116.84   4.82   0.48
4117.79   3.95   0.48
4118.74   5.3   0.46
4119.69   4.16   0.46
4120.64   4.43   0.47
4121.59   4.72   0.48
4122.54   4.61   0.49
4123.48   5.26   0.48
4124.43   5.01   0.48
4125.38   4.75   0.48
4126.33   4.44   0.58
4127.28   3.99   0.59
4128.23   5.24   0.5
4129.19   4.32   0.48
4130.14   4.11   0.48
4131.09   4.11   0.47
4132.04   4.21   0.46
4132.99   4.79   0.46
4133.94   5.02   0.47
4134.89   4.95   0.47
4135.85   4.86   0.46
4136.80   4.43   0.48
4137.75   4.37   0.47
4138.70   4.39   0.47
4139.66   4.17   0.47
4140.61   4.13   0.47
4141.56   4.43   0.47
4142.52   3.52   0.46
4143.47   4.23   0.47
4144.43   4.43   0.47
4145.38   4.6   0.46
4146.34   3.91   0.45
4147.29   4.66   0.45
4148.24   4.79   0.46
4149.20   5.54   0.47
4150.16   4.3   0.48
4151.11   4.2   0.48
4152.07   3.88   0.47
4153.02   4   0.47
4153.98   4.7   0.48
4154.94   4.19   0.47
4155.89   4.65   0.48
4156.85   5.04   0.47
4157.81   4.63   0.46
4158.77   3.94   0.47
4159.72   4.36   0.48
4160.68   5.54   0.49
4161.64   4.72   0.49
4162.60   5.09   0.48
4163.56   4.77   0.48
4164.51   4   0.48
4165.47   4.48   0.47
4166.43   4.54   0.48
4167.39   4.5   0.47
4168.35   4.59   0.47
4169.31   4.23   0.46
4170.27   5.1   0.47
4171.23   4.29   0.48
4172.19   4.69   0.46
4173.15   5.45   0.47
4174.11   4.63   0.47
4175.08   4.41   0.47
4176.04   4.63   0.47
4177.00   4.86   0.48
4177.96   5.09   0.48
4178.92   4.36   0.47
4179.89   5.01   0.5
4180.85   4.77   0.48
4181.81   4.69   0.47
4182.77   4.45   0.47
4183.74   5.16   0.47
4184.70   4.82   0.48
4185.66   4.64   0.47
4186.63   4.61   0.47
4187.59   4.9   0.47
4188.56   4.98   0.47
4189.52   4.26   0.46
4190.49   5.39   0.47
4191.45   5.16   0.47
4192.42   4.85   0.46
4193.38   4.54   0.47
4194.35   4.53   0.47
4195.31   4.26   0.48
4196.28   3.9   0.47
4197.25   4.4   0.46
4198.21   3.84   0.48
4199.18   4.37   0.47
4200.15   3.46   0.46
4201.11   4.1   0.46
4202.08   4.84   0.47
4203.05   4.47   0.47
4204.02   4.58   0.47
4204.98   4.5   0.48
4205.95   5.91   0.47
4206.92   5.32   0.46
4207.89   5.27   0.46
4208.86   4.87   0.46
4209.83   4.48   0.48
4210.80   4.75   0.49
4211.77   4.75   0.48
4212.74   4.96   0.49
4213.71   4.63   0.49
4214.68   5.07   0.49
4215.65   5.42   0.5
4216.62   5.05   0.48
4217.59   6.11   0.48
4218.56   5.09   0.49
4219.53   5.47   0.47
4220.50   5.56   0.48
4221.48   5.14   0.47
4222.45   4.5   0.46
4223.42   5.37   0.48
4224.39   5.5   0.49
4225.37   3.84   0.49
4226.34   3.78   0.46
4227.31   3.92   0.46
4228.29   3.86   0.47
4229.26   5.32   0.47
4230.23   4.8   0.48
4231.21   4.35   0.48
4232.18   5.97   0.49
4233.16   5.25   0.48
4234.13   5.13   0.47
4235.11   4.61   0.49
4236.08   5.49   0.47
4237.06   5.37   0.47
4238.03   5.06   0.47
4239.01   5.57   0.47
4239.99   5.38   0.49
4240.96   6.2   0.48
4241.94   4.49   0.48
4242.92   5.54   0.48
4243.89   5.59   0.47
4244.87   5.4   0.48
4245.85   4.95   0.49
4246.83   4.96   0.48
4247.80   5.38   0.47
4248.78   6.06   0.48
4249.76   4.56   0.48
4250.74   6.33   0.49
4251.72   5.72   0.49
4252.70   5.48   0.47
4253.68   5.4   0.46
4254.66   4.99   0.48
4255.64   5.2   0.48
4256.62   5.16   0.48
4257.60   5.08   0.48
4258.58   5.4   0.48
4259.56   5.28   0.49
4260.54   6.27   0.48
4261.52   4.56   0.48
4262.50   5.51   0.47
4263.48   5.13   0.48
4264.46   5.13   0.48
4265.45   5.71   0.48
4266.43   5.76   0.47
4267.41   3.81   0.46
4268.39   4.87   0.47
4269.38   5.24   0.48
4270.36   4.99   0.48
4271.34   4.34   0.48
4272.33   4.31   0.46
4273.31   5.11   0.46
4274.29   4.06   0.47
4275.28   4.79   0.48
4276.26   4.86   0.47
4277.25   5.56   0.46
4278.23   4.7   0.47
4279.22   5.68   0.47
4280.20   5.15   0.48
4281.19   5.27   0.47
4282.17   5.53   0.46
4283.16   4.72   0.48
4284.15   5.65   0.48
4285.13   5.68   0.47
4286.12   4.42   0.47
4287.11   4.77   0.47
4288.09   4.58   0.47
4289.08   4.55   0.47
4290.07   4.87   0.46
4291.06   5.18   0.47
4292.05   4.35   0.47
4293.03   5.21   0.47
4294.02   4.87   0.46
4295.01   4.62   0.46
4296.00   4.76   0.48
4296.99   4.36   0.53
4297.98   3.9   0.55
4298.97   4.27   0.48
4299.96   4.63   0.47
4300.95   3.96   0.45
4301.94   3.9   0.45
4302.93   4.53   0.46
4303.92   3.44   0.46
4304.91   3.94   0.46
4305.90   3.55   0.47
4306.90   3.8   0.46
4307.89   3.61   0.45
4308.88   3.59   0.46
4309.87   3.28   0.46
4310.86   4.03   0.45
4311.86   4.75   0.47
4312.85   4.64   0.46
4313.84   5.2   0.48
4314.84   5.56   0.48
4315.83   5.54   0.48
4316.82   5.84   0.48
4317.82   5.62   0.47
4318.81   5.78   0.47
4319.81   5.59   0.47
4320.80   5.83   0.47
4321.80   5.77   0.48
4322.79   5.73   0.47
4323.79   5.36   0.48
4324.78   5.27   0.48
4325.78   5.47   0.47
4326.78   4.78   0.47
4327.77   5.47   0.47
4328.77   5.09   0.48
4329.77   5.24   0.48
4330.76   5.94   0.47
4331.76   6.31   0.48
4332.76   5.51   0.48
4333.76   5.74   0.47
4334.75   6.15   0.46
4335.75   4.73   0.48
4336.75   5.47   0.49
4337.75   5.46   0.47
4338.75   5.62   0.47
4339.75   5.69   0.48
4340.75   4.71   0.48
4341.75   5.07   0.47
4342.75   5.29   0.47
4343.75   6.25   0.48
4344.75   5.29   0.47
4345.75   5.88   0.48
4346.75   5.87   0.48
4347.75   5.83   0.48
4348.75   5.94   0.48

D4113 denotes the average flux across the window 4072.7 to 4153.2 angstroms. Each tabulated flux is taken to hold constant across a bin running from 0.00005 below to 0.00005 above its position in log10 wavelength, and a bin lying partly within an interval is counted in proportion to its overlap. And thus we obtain 4.6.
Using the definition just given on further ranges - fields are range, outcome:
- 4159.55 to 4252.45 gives 4.88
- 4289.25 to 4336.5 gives 4.89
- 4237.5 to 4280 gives 5.2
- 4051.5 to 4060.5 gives 4.58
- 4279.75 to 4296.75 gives 4.94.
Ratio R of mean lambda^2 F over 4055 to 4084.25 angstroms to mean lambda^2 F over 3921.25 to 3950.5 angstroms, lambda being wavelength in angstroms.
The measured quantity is 2.08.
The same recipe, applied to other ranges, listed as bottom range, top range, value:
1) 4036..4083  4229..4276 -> 1.23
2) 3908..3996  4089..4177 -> 1.70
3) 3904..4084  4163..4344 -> 1.47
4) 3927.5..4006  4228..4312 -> 1.85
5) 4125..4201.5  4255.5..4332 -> 1.15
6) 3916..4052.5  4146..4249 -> 1.46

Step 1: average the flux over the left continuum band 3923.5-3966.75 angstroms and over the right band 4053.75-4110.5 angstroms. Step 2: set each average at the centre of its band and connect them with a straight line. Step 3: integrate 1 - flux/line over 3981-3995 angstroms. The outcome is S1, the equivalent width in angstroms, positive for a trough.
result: -4.6 angstroms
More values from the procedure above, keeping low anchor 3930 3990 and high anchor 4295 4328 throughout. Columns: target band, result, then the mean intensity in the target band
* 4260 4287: -3.39 angstroms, 5.06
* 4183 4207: -3.31 angstroms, 4.62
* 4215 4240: -4.64 angstroms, 5.03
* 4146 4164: -3.49 angstroms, 4.58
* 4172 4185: -2.70 angstroms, 4.79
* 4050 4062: -4.88 angstroms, 4.61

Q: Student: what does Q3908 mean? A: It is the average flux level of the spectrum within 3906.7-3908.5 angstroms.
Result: 3.02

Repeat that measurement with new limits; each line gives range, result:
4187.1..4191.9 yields 4.94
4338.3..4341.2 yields 5.34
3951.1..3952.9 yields 3.73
